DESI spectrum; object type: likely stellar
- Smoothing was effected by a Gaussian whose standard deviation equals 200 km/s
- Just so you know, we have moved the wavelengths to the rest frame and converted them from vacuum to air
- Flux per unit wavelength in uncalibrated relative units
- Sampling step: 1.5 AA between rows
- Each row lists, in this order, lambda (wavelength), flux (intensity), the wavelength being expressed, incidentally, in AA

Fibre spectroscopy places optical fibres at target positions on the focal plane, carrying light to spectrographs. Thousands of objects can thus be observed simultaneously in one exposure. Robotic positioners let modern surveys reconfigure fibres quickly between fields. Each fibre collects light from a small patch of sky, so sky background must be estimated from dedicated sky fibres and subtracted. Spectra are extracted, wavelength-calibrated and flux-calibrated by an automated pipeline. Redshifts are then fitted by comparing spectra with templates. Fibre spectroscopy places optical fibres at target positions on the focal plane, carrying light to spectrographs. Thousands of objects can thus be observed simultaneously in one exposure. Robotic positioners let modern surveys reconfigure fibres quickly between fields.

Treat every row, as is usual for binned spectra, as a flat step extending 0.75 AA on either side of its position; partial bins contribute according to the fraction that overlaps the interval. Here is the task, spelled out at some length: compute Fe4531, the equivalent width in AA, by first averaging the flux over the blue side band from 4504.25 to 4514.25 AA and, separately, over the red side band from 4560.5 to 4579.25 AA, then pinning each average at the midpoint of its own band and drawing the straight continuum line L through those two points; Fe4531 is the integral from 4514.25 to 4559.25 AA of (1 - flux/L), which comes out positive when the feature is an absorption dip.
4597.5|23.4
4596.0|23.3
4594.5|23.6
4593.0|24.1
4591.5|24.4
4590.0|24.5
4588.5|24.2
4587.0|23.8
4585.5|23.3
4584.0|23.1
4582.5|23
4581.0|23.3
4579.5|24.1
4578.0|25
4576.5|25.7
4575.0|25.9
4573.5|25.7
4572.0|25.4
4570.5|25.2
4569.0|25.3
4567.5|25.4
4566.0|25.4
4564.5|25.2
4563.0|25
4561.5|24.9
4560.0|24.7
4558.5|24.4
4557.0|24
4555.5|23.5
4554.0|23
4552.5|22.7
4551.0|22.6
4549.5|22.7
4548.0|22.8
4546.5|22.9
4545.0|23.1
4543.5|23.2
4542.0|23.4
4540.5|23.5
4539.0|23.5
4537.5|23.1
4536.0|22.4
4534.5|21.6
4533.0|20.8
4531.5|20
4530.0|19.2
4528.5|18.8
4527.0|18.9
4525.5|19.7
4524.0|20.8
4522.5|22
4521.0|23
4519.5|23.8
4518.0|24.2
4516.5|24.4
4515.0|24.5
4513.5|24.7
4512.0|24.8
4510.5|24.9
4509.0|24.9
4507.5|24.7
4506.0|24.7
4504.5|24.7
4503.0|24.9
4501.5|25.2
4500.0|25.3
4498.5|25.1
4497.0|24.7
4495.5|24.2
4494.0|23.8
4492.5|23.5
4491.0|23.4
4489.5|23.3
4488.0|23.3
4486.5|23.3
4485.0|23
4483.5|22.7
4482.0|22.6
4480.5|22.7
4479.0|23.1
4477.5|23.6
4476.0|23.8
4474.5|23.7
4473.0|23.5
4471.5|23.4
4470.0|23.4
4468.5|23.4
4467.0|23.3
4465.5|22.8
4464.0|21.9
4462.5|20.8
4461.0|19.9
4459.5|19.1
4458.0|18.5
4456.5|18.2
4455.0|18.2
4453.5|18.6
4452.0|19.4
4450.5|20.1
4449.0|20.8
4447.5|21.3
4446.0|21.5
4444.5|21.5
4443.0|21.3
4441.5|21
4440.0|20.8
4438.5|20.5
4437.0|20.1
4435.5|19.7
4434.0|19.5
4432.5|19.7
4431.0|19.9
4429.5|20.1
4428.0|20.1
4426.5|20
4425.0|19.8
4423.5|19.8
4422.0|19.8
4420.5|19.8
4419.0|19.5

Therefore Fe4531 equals 4.67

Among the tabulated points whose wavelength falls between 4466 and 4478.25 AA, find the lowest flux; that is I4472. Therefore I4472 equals 23.3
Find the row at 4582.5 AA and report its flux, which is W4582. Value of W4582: 23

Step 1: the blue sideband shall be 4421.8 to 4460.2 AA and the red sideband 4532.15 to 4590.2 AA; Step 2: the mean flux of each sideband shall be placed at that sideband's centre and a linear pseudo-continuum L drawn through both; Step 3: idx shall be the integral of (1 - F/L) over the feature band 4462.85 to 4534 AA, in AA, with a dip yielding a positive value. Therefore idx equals -4.5 AA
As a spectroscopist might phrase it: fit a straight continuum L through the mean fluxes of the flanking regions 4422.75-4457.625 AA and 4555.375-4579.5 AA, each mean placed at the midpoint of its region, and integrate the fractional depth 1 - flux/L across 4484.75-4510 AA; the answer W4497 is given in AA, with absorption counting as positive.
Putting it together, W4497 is -2.21 AA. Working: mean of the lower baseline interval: 20.1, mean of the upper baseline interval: 25.1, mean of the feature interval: 24.3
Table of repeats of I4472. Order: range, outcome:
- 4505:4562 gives 18.8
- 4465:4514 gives 22.6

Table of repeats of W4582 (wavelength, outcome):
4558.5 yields 24.4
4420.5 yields 19.8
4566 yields 25.4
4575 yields 25.9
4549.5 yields 22.7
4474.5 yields 23.7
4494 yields 23.8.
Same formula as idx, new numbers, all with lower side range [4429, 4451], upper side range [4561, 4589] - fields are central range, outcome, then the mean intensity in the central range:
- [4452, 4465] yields 1.0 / 19.5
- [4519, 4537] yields 1.8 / 20.9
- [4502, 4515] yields -1.2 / 24.8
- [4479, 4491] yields -0.6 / 23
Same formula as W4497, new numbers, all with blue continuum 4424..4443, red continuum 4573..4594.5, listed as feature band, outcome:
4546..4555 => 0.2 AA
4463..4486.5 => -2.0 AA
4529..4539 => 0.7 AA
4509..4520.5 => -1.1 AA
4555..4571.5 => -0.8 AA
